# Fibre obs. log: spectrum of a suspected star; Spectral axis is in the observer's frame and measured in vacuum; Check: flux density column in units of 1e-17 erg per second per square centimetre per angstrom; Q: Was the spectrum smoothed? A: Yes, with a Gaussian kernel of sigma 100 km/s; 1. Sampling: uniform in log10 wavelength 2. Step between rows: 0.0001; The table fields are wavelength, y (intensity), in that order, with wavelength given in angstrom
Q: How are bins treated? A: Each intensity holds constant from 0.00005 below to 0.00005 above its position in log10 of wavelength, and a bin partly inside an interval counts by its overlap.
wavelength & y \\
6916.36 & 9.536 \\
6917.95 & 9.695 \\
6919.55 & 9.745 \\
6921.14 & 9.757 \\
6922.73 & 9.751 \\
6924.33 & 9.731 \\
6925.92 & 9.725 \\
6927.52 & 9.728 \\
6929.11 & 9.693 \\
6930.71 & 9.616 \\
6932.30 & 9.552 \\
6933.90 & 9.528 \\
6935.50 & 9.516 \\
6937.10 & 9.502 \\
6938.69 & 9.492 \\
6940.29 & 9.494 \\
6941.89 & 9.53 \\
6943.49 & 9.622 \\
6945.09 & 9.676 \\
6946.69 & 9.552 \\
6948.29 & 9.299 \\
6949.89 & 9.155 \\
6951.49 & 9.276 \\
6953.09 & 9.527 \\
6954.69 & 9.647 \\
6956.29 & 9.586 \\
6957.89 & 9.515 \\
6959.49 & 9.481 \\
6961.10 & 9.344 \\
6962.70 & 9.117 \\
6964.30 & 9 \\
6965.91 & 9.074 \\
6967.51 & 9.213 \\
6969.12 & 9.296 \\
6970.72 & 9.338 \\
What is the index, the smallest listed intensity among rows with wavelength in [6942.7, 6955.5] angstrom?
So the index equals 9.155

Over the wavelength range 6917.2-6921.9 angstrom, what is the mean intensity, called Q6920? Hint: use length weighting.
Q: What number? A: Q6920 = 9.73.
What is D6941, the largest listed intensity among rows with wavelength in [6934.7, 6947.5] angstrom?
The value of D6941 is 9.676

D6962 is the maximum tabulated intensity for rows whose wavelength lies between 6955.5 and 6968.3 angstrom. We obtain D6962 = 9.586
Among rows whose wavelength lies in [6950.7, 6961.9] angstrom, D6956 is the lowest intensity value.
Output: 9.276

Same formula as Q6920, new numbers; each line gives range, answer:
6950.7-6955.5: 9.49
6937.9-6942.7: 9.5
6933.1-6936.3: 9.5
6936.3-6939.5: 9.51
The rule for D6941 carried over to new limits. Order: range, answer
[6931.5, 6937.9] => 9.552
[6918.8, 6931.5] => 9.757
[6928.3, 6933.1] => 9.693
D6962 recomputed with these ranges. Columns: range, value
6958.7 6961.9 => 9.481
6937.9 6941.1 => 9.494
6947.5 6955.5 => 9.647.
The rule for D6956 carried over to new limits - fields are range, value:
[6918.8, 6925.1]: 9.731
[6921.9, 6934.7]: 9.528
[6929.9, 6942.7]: 9.492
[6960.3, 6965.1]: 9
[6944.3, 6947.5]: 9.552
